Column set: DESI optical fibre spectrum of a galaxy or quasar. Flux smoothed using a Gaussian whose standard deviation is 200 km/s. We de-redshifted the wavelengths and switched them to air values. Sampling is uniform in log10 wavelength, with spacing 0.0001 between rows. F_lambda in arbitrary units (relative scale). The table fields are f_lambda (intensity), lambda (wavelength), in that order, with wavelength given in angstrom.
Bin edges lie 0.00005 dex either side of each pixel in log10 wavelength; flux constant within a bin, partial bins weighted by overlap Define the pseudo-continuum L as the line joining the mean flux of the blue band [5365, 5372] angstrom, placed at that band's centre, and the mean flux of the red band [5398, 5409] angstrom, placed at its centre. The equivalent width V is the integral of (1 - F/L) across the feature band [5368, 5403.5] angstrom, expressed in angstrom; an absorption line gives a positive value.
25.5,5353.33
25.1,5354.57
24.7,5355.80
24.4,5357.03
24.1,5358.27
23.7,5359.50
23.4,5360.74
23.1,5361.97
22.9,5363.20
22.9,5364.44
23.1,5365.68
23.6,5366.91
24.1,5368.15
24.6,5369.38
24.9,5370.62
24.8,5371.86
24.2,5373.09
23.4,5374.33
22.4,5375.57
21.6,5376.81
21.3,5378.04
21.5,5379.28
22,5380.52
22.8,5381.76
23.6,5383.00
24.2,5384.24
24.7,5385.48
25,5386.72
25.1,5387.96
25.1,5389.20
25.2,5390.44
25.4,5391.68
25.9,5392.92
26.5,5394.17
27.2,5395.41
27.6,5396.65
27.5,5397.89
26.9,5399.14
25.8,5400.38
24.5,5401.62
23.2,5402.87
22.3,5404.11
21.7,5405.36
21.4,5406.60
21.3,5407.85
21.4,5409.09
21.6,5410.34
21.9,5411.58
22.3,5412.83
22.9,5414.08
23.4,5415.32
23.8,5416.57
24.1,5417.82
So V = -1.1 angstrom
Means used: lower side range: 24.1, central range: 24.5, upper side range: 23.5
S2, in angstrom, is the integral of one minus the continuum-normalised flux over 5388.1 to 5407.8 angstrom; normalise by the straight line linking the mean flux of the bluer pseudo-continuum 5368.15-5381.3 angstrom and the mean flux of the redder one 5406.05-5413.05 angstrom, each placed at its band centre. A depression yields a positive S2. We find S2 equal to -2.5 angstrom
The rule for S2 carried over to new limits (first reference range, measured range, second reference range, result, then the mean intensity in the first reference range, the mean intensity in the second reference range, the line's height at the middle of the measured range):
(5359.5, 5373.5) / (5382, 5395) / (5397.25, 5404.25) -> -0.2 angstrom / 23.8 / 25.2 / 24.7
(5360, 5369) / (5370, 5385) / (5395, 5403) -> 0.8 angstrom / 23.3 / 26.2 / 24.4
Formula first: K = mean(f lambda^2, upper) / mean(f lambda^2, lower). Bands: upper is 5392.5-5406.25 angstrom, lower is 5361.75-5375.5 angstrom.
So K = 1.08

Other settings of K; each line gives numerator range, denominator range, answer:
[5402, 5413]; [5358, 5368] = 0.95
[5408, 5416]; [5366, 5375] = 0.93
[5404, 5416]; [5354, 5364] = 0.94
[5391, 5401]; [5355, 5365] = 1.14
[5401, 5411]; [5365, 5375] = 0.93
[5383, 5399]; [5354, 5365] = 1.09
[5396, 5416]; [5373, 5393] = 1.00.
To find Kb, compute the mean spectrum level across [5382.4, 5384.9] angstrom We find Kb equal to 23.9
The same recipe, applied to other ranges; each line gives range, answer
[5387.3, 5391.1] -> 25.2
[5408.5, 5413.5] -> 21.8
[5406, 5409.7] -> 21.4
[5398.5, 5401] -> 26.3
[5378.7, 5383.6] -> 22.5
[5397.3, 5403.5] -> 25.6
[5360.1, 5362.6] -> 23.3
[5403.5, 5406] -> 22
